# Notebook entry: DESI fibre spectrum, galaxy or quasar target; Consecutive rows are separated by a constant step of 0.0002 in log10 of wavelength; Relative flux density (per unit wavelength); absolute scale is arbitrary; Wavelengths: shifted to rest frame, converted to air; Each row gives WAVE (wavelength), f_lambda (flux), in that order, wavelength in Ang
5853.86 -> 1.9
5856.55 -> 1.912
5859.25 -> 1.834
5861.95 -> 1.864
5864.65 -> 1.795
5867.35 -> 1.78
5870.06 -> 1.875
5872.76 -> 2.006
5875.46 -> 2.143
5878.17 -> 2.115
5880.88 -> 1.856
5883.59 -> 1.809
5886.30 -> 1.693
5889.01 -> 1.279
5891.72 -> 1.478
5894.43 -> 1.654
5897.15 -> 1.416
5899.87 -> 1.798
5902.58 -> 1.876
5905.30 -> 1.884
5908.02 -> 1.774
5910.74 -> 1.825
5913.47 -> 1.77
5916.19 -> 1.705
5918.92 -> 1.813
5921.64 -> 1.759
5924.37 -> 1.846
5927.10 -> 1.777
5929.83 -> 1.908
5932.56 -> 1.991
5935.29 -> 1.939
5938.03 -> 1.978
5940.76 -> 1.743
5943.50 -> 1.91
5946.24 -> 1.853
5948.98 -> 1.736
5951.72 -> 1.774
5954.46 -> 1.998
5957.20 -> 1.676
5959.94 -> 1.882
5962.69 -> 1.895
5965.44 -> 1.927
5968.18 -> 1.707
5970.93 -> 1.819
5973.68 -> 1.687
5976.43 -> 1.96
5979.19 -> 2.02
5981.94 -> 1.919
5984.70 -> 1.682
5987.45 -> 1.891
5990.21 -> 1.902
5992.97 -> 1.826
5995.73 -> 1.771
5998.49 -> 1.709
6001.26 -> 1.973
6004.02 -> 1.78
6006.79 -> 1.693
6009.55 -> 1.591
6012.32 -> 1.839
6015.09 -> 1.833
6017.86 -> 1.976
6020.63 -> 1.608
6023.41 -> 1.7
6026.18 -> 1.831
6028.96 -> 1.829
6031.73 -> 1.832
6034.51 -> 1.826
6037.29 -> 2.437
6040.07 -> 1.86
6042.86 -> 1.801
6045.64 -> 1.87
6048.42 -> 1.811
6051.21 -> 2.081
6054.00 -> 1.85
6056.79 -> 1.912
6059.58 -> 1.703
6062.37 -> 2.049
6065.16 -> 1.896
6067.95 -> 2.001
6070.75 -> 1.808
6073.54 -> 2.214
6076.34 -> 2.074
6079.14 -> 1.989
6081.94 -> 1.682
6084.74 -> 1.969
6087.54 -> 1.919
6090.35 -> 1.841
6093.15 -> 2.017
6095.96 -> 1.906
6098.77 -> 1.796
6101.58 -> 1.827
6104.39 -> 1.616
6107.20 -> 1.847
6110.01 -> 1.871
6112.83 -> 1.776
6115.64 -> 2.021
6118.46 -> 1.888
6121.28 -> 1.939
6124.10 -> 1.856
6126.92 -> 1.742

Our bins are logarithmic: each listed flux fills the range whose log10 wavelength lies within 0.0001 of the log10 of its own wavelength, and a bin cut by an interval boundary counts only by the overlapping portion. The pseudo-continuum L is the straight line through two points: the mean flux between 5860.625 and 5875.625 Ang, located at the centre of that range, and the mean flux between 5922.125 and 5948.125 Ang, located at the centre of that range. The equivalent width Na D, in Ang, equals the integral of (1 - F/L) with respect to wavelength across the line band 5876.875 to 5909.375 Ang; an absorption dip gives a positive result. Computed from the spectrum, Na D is 2.9 Ang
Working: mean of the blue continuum 1.89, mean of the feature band 1.72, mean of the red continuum 1.88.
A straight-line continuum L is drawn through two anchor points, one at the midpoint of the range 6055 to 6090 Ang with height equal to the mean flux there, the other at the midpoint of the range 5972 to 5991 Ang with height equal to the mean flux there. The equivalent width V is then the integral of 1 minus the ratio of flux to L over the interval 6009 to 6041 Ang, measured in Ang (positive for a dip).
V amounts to 0.7 Ang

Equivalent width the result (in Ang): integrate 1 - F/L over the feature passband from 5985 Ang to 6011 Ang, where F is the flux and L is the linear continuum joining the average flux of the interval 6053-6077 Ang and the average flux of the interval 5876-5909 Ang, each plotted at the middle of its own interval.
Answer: 1.0 Ang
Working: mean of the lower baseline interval 1.73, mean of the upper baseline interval 1.94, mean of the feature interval 1.79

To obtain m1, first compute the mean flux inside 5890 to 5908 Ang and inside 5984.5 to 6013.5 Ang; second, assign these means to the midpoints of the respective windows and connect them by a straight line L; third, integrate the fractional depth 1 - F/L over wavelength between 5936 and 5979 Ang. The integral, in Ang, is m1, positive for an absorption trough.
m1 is -2.4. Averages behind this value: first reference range 1.68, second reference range 1.79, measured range 1.84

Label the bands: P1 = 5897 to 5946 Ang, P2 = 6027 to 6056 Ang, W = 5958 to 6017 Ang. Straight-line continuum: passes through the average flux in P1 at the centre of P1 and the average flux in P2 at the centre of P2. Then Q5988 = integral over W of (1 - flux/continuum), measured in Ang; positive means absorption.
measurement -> 1.7 Ang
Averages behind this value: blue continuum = 1.83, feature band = 1.82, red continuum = 1.92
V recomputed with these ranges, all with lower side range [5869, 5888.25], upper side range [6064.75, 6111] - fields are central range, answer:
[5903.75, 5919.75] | 0.94 Ang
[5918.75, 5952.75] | 1.00 Ang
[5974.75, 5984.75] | -0.07 Ang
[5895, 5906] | 1.03 Ang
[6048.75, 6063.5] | -0.07 Ang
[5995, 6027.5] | 2.17 Ang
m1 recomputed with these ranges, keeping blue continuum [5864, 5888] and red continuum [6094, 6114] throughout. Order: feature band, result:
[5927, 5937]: -0.27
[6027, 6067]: -1.75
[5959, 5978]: 0.19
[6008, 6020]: 0.31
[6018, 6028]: 0.48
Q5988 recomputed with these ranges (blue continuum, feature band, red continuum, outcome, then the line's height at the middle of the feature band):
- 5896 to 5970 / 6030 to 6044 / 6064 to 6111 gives -0.6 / 1.87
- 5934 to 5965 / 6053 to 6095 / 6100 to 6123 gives -1.8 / 1.85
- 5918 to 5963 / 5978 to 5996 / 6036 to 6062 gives 0.2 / 1.88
